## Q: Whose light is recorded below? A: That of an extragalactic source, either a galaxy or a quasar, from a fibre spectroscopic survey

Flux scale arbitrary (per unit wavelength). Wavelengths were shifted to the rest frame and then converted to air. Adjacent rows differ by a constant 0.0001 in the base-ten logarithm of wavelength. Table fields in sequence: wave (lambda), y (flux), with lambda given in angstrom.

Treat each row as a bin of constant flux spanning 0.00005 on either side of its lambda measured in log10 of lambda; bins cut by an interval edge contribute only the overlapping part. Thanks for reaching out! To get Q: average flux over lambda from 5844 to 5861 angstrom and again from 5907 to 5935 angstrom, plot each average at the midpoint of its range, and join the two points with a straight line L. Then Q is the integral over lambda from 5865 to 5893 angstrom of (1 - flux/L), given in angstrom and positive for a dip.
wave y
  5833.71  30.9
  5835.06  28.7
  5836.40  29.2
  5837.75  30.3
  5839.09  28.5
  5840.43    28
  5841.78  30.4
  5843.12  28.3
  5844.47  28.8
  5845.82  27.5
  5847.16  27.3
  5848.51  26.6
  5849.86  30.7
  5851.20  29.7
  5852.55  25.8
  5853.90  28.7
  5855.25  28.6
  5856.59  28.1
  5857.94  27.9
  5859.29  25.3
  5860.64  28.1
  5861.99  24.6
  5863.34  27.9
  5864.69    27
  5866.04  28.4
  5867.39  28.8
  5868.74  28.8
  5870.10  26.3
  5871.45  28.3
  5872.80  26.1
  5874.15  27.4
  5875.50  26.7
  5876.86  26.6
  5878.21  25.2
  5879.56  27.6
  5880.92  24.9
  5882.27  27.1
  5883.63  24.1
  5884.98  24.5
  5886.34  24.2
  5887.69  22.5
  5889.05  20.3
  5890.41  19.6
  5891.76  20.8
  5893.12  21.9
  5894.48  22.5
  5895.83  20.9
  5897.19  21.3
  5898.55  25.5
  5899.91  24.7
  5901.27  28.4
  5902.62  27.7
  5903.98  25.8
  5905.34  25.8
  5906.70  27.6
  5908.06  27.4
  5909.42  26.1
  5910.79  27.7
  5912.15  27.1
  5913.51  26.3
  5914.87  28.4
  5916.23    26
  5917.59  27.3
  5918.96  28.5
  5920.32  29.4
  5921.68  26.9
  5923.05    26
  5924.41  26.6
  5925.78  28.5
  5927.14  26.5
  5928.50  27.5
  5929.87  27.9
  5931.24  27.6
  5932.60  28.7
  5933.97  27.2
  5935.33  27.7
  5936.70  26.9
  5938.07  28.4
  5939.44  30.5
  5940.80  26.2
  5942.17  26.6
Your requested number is 2.4 angstrom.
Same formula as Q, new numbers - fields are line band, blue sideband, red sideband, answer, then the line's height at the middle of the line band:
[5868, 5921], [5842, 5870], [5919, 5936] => 4.1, 27.7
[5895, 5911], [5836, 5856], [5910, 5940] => 1.3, 27.9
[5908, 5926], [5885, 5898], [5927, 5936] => -1.2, 25.5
